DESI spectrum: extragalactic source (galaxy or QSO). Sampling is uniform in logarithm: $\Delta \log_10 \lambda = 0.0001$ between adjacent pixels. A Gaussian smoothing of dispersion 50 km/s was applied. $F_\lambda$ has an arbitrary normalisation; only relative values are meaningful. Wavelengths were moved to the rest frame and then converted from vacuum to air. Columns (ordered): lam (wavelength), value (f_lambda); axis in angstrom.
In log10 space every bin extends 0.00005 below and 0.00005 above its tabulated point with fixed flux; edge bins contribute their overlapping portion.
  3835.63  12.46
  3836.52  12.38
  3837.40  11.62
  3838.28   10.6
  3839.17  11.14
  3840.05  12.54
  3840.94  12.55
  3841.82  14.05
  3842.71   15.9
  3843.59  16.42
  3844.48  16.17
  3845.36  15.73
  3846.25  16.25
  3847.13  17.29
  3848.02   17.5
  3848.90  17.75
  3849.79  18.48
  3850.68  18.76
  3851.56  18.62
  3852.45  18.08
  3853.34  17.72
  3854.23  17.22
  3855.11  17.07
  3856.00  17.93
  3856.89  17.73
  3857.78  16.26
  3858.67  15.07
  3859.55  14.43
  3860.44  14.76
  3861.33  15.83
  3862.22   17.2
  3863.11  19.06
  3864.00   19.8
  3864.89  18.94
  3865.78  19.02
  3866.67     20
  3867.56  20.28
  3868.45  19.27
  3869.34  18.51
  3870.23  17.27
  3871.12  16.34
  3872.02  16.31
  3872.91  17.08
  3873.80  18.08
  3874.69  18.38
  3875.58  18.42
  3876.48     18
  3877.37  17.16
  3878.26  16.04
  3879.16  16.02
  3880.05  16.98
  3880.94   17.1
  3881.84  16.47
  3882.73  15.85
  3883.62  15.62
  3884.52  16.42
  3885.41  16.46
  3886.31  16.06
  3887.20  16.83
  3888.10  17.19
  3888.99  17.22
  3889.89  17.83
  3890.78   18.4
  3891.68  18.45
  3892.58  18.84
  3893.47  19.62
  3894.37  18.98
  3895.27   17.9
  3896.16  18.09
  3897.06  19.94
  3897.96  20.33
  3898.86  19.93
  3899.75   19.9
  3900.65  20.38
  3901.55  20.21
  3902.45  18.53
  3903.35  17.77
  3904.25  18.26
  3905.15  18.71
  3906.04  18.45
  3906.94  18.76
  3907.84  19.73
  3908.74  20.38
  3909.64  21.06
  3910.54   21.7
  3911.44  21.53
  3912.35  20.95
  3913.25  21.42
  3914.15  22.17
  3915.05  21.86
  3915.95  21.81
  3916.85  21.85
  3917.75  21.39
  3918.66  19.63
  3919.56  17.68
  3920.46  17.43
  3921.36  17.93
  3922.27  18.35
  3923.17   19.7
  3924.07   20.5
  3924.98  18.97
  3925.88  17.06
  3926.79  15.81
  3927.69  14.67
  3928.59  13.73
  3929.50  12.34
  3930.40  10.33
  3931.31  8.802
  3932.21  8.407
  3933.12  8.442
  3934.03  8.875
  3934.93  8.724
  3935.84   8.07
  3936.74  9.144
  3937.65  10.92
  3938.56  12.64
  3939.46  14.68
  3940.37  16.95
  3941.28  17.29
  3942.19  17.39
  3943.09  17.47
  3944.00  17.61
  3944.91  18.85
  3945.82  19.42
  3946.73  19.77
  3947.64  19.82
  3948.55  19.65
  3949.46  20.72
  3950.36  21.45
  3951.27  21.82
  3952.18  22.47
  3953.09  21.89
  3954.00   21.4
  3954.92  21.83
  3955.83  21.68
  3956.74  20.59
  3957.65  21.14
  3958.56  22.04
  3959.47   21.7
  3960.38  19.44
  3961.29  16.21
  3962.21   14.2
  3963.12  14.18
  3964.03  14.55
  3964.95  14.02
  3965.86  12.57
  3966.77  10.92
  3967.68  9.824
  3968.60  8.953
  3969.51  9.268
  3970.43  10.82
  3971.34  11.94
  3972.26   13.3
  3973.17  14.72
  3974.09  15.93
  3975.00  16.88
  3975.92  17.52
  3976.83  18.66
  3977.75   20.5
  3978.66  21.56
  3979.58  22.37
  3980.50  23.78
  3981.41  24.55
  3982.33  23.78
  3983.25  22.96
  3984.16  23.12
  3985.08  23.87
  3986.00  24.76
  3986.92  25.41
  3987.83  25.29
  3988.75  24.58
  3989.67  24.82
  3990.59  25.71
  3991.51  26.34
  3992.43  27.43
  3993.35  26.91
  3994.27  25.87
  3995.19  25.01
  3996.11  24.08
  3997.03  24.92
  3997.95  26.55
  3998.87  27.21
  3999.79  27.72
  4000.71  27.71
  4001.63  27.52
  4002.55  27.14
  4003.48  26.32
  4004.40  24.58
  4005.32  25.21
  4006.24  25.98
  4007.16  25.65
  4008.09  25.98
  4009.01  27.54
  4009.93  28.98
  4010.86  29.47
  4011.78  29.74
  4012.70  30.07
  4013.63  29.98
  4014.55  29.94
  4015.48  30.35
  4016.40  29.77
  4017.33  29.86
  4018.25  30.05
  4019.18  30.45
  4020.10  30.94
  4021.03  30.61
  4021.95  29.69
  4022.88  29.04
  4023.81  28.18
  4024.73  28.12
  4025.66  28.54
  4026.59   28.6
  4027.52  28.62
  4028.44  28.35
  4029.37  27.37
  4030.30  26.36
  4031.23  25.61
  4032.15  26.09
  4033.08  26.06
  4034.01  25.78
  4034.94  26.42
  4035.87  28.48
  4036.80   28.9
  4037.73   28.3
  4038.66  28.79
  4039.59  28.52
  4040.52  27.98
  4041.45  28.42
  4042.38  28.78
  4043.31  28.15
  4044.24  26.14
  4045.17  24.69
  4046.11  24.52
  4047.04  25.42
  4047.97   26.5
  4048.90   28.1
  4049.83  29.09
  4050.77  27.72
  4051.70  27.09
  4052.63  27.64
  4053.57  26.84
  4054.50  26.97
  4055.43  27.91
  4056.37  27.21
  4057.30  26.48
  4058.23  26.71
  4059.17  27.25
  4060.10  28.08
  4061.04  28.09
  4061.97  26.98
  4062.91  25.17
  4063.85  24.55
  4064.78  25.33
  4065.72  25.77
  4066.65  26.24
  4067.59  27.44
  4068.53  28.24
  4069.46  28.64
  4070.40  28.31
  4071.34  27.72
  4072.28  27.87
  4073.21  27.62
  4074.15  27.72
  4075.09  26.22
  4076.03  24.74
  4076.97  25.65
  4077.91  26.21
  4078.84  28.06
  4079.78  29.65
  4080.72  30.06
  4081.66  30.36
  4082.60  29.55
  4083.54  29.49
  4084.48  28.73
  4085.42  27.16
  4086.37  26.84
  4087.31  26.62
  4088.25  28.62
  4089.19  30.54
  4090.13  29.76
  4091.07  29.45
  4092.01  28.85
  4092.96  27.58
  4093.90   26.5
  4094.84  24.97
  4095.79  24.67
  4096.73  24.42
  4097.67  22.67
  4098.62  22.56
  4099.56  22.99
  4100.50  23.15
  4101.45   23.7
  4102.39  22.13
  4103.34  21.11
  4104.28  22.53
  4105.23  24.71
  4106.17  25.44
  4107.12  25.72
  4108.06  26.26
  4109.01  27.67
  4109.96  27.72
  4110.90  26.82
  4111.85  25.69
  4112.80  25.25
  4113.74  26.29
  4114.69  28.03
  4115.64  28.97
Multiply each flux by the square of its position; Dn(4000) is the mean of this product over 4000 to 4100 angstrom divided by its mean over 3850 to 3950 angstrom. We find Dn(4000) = 1.7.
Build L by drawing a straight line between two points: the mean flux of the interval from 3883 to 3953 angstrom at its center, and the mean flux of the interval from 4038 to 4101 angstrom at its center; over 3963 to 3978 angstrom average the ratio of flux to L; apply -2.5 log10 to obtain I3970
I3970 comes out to 0.46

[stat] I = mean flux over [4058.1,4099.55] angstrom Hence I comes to 27.2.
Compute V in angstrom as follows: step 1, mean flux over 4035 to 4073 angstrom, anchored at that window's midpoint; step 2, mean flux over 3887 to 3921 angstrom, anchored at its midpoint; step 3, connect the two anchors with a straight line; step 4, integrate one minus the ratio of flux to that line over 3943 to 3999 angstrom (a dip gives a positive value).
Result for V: 7.2 angstrom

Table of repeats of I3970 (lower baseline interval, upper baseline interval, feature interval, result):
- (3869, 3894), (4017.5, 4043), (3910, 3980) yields 0.278 mag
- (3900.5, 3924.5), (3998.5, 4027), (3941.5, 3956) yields 0.146 mag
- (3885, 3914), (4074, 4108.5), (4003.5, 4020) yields -0.215 mag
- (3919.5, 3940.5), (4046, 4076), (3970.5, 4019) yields -0.210 mag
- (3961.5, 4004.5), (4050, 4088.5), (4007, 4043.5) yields -0.186 mag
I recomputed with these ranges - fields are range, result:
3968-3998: 21.2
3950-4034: 23.5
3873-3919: 18.8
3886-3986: 17.7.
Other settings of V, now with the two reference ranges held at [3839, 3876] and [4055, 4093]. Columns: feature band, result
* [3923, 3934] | 3.6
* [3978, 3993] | -0.7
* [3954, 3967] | 2.5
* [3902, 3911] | 0.1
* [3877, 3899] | 1.2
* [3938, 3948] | 1.8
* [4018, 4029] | -1.8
